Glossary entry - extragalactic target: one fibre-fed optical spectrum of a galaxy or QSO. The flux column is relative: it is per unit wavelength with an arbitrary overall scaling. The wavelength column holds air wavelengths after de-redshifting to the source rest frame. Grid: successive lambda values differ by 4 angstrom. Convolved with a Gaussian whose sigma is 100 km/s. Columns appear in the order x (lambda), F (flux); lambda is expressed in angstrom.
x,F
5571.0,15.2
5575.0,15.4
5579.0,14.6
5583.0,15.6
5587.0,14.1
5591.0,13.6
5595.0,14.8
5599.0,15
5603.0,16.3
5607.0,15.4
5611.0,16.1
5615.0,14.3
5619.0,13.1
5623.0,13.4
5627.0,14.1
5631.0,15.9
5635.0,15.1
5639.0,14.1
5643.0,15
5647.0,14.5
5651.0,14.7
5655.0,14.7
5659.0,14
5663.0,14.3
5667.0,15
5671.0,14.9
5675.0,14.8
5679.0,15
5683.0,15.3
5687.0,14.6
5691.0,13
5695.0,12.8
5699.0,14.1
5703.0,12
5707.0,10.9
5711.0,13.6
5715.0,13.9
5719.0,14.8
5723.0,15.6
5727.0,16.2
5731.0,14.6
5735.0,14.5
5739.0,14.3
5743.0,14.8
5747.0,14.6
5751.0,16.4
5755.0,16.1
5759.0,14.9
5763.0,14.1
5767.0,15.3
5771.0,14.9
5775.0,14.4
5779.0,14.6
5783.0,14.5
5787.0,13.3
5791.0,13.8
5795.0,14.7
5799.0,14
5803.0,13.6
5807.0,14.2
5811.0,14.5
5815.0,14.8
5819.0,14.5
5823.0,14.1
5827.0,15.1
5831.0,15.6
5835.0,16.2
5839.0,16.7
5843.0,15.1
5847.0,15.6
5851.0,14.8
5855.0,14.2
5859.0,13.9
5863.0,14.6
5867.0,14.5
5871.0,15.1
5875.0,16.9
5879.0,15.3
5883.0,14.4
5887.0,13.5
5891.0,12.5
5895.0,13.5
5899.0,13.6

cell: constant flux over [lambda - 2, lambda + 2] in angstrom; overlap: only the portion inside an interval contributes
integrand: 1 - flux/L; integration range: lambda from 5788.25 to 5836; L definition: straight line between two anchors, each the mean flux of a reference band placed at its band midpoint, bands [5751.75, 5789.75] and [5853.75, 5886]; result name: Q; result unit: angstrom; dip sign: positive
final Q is 0.74 angstrom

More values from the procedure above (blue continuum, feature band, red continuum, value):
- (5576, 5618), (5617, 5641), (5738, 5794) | 1.00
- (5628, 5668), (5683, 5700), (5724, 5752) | 1.22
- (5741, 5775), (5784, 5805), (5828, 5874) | 1.68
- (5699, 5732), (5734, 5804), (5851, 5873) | -2.36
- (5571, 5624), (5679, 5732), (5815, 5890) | 3.15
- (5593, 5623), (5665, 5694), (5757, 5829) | 0.22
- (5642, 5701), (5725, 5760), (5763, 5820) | -1.89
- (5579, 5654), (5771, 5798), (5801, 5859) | 1.09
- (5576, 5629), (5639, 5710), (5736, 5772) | 3.58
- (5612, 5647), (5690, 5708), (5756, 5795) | 2.27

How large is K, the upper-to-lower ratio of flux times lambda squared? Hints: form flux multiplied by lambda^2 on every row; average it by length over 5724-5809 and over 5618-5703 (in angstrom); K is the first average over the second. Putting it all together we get 1.06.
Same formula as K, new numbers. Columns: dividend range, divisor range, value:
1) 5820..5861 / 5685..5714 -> 1.22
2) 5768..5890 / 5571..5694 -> 1.07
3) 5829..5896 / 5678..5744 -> 1.11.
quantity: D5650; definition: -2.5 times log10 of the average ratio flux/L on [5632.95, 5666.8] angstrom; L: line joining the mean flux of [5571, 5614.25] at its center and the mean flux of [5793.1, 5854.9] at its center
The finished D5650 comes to 0.033 mag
